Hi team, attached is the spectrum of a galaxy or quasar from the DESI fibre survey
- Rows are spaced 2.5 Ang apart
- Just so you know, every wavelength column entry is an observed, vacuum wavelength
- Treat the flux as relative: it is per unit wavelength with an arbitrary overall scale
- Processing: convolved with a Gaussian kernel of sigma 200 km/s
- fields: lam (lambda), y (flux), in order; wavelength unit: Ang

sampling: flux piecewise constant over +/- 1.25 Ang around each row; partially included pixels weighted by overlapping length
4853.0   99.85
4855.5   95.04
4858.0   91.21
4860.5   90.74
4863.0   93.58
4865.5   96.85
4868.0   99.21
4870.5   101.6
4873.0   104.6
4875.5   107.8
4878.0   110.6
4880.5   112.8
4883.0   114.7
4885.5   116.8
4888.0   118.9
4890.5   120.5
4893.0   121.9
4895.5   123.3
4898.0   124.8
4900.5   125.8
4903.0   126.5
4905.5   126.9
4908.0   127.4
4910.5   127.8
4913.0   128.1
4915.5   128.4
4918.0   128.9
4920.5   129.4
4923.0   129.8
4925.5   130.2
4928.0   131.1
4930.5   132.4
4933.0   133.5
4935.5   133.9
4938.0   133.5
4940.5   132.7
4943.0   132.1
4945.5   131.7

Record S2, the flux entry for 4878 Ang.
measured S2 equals 110.6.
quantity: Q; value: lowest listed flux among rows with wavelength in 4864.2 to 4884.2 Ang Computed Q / 96.85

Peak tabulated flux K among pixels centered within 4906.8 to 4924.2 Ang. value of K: 129.8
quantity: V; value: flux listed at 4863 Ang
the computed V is 93.58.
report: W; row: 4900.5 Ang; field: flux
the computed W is 125.8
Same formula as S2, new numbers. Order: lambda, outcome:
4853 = 99.85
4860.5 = 90.74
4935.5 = 133.9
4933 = 133.5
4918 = 128.9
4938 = 133.5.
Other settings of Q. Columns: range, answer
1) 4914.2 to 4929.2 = 128.4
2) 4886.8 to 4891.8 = 118.9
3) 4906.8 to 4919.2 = 127.4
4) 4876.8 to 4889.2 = 110.6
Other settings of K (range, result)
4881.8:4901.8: 125.8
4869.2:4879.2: 110.6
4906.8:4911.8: 127.8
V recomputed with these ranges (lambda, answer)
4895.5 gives 123.3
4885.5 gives 116.8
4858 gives 91.21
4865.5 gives 96.85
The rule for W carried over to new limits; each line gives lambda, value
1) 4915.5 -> 128.4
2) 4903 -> 126.5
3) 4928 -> 131.1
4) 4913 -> 128.1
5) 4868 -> 99.21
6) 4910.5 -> 127.8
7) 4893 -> 121.9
